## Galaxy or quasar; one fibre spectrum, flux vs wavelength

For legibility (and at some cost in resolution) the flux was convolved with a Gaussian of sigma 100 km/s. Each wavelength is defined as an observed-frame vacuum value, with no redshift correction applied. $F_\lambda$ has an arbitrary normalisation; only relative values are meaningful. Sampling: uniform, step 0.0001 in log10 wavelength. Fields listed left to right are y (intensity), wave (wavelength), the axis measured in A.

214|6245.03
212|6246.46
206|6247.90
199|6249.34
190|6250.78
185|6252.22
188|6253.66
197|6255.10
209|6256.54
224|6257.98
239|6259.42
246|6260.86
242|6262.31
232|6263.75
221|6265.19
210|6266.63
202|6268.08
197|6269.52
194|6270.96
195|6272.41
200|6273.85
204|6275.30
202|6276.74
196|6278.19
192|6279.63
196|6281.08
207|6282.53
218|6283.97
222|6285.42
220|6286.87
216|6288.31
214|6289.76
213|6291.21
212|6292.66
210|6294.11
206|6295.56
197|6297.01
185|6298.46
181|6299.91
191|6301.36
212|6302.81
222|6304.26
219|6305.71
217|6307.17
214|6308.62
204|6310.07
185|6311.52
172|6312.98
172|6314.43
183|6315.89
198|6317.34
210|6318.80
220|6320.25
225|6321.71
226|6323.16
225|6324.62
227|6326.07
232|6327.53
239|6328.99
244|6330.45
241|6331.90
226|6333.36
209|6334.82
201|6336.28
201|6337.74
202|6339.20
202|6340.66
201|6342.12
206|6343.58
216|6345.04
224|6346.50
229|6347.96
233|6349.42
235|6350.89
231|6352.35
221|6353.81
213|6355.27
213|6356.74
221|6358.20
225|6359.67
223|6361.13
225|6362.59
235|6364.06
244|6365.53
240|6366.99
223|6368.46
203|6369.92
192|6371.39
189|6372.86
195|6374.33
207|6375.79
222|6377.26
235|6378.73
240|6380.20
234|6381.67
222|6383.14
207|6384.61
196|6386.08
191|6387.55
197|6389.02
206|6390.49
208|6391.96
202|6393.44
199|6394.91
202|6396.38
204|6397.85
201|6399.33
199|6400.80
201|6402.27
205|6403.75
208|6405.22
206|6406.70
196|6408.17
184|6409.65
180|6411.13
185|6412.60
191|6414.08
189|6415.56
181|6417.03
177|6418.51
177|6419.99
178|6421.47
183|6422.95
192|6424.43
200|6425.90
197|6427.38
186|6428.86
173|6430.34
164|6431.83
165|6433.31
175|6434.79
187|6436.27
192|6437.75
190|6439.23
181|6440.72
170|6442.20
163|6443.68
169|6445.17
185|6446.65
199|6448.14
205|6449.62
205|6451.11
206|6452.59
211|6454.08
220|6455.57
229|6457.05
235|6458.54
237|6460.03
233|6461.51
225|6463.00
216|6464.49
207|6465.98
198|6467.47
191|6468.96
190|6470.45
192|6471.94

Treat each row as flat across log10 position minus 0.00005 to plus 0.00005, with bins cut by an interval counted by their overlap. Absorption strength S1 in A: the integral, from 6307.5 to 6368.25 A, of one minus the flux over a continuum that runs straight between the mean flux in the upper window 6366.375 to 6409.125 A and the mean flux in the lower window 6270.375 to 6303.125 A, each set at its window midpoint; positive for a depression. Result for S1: -3.34 A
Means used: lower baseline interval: 204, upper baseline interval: 208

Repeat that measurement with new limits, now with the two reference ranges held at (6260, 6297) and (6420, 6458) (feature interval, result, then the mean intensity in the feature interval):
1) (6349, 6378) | -2.94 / 219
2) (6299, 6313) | 0.26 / 203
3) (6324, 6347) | -1.76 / 218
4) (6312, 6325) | 0.16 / 202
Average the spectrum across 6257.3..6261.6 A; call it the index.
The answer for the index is 236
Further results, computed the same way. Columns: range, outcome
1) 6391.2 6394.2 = 205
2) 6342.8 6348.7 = 219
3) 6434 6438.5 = 185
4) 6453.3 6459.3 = 223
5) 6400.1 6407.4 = 204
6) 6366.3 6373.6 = 209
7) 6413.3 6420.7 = 183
